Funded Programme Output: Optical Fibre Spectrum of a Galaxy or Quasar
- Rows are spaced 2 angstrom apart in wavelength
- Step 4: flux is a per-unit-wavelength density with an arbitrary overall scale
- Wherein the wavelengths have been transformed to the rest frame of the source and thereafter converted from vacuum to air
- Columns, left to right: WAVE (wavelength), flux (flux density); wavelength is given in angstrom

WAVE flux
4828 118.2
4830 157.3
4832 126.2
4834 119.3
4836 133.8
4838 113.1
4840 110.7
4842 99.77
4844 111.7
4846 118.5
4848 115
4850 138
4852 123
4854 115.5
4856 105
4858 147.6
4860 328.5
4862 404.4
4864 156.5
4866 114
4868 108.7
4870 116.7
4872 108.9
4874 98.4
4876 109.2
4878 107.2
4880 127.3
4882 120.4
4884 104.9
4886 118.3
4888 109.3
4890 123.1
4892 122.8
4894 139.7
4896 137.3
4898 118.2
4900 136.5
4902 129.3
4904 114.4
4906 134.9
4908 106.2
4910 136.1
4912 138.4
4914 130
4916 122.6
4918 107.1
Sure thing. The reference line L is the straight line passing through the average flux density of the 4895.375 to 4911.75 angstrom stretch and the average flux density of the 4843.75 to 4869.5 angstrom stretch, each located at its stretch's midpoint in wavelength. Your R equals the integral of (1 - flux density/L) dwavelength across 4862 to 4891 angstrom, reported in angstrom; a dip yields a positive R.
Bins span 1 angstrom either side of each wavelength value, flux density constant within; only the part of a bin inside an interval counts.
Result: 4.2 angstrom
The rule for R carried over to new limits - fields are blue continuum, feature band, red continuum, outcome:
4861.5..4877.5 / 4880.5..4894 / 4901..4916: 1.68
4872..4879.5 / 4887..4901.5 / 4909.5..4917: -0.93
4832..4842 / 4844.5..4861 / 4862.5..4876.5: -3.40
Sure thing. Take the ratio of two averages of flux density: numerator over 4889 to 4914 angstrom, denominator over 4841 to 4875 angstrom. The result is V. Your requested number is 0.87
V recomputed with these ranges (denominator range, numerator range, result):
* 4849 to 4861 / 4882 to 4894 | 0.74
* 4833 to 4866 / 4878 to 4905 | 0.81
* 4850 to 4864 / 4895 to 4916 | 0.65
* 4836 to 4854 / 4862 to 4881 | 1.12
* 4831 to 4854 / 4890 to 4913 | 1.08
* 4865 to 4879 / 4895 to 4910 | 1.16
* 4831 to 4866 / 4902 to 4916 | 0.84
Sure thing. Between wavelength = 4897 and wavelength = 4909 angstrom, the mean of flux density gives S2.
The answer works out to 123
